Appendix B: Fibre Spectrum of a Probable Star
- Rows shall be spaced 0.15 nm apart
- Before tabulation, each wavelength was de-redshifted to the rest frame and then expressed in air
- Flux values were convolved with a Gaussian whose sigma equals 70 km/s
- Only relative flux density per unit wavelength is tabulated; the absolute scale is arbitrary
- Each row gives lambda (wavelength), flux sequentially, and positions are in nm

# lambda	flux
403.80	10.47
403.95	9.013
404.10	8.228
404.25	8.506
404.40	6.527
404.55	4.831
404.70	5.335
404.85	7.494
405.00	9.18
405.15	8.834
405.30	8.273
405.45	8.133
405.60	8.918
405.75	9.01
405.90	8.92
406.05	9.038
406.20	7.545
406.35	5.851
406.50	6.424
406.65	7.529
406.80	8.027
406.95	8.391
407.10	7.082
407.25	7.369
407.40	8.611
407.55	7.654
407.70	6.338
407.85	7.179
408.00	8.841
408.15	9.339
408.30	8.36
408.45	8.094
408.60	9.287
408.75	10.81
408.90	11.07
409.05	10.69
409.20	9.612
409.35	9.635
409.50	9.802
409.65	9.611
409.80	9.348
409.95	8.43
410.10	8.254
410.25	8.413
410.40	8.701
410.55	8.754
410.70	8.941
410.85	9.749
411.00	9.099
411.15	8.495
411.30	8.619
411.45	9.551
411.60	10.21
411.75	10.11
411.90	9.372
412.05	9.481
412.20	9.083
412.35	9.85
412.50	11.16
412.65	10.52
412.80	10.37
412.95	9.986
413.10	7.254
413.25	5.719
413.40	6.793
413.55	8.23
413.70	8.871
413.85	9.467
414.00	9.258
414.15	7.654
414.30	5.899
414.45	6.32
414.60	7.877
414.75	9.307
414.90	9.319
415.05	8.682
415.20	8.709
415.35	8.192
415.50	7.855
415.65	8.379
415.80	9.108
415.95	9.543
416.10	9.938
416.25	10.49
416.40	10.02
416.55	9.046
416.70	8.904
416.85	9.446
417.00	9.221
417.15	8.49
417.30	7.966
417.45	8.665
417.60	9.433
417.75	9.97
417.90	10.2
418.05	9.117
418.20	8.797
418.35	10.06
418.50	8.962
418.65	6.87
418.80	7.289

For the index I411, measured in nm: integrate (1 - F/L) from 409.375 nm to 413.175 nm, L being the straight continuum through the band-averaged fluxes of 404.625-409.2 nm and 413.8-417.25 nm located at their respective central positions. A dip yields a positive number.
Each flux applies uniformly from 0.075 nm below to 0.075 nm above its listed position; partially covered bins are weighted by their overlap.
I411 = -0.37 nm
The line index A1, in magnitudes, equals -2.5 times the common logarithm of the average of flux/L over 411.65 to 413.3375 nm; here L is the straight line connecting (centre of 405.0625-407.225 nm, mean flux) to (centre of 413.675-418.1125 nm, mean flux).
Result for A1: -0.10 mag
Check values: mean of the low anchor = 7.99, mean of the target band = 9.35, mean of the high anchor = 8.84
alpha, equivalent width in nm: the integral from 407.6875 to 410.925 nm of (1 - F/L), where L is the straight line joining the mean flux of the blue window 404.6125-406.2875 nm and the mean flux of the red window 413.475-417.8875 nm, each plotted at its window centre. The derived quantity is -0.26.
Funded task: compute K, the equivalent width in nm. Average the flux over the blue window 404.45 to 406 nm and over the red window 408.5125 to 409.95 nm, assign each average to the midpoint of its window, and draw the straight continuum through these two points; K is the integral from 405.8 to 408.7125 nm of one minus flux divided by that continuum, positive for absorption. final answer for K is 0.31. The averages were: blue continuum 7.89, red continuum 9.89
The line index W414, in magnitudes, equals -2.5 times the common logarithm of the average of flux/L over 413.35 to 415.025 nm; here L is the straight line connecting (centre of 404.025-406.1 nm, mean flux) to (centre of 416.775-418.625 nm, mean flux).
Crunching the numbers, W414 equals 0.09 mag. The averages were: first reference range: 7.93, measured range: 8.13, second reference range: 9.13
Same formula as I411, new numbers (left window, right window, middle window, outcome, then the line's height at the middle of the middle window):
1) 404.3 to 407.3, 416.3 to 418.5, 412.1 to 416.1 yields 0.07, 8.79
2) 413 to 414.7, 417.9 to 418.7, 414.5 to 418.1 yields -0.30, 8.36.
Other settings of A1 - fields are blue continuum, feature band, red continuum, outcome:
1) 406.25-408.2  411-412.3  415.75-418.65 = -0.13 mag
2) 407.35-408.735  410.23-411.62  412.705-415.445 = -0.10 mag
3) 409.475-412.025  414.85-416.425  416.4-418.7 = 0.00 mag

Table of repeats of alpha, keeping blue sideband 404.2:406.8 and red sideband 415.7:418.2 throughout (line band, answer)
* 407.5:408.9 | -0.091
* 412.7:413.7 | 0.068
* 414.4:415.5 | 0.083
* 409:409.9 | -0.162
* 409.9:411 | -0.052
